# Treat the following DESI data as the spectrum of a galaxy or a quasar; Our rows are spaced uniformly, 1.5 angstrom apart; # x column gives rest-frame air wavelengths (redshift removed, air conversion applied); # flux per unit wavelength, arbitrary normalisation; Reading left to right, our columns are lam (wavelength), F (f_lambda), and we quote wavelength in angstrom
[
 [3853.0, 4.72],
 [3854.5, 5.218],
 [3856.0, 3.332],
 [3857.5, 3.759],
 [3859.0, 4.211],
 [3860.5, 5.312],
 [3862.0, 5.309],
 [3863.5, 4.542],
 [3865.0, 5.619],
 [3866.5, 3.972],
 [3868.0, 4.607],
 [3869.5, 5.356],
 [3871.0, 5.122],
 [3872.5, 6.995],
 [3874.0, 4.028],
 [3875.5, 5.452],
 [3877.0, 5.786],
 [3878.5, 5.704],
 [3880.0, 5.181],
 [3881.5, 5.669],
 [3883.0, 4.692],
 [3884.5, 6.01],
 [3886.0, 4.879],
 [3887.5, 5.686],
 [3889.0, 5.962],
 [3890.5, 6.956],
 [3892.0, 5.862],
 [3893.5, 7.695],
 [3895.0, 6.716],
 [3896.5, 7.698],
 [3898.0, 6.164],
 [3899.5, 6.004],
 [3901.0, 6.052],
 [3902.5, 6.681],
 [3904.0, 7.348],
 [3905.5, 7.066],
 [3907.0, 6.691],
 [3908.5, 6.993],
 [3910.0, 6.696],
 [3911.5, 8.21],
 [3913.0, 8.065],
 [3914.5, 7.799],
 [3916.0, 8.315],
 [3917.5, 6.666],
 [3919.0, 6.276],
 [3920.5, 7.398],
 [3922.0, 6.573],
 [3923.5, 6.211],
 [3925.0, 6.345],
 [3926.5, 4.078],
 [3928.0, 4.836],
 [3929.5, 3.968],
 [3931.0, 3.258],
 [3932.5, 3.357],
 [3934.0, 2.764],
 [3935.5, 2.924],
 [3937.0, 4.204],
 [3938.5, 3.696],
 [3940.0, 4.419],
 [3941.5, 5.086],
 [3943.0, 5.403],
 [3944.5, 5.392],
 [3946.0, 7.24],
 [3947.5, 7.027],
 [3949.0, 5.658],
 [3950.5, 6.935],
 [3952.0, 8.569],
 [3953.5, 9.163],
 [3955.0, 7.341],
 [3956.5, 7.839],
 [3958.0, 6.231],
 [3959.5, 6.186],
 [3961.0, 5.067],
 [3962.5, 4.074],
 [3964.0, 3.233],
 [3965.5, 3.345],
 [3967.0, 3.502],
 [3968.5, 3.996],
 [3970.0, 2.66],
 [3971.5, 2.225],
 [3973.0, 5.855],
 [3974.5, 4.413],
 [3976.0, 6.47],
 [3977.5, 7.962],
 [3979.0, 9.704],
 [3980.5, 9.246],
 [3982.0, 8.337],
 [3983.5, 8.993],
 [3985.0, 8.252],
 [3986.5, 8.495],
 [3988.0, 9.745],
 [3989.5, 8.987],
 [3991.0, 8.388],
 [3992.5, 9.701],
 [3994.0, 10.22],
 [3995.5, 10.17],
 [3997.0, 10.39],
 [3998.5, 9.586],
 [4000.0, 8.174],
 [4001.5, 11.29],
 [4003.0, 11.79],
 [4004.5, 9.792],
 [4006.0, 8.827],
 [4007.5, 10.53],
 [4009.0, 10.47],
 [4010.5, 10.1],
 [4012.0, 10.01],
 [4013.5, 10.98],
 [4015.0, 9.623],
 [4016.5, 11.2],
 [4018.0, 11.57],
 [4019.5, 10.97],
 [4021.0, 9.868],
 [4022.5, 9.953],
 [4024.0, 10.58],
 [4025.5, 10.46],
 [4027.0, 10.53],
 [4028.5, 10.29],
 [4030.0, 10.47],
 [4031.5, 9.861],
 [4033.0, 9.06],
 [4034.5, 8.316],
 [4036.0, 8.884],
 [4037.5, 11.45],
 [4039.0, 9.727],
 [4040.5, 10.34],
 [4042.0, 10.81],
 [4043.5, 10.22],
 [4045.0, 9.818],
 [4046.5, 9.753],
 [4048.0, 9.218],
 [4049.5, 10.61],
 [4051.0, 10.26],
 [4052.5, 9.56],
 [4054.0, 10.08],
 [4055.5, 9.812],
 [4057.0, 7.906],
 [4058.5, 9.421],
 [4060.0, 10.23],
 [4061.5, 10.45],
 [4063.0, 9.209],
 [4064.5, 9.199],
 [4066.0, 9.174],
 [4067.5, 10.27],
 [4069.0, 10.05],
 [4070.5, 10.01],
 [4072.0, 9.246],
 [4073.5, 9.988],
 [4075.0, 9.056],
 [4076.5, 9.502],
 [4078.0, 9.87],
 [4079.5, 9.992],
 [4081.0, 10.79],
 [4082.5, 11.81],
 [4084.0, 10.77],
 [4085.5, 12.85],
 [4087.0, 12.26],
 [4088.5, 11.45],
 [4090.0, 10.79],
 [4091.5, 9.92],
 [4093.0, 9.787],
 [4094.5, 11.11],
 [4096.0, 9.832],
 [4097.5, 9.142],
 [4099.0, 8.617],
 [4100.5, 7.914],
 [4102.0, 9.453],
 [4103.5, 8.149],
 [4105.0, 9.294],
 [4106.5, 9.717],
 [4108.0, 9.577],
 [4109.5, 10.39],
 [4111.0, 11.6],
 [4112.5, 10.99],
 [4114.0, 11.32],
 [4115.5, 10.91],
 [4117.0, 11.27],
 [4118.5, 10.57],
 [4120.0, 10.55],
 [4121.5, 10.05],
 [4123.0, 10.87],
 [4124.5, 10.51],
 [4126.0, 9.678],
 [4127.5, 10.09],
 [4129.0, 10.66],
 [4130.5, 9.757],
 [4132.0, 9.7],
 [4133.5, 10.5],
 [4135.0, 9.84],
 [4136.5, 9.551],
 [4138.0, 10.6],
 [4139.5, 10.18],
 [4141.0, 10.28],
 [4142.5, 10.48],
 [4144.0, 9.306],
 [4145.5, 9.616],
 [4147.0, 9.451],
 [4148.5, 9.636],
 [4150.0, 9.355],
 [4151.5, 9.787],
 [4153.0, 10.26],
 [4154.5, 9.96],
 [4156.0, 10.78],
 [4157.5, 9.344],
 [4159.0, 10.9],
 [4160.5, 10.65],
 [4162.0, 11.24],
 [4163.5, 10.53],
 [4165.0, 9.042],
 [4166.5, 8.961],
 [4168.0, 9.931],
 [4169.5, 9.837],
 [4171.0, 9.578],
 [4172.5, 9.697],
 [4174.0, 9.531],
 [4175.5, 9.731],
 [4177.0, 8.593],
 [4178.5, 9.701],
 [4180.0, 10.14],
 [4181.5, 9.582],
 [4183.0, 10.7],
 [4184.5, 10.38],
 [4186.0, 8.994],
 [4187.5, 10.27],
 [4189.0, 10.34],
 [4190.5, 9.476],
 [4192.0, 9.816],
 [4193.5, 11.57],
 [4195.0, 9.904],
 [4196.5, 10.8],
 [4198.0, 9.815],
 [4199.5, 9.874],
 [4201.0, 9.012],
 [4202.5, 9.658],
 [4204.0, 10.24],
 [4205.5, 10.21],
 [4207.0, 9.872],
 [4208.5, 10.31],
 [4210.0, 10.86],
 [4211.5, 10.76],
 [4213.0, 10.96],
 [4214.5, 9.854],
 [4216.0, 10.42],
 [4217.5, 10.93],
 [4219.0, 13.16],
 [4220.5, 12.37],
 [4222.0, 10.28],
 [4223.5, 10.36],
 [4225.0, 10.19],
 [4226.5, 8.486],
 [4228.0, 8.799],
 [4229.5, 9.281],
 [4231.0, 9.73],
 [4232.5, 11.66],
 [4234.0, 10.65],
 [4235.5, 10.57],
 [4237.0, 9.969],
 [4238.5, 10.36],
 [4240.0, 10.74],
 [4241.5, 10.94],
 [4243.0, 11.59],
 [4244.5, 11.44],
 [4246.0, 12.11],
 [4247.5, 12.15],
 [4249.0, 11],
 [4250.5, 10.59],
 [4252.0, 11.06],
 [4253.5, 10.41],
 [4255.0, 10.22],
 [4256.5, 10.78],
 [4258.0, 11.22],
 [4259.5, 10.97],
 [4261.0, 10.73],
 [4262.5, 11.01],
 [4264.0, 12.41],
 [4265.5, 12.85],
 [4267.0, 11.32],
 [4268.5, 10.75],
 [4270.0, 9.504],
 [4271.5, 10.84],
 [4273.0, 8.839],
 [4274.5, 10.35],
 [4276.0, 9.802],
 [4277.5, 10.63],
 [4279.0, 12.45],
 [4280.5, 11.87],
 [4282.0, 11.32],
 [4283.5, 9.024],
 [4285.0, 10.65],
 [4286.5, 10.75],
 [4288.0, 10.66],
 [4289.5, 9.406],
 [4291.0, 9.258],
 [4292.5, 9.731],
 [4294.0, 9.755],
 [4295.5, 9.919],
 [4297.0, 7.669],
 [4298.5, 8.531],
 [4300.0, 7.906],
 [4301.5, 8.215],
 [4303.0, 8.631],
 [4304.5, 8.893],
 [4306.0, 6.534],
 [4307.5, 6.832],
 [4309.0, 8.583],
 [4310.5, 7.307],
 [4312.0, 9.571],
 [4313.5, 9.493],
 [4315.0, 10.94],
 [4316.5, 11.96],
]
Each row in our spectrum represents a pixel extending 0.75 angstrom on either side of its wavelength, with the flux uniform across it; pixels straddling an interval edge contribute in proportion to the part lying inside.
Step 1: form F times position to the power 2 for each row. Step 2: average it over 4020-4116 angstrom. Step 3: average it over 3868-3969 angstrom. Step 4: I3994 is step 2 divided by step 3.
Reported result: 1.9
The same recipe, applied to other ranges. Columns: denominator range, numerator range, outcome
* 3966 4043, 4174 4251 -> 1.26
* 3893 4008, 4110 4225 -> 1.67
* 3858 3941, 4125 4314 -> 2.08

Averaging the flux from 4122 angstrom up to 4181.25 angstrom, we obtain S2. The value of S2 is 9.95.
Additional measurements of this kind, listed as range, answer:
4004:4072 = 9.99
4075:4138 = 10.3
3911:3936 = 5.71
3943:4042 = 8.39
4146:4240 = 10.1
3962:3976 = 3.84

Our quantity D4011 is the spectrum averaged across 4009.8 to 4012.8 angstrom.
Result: 10.1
